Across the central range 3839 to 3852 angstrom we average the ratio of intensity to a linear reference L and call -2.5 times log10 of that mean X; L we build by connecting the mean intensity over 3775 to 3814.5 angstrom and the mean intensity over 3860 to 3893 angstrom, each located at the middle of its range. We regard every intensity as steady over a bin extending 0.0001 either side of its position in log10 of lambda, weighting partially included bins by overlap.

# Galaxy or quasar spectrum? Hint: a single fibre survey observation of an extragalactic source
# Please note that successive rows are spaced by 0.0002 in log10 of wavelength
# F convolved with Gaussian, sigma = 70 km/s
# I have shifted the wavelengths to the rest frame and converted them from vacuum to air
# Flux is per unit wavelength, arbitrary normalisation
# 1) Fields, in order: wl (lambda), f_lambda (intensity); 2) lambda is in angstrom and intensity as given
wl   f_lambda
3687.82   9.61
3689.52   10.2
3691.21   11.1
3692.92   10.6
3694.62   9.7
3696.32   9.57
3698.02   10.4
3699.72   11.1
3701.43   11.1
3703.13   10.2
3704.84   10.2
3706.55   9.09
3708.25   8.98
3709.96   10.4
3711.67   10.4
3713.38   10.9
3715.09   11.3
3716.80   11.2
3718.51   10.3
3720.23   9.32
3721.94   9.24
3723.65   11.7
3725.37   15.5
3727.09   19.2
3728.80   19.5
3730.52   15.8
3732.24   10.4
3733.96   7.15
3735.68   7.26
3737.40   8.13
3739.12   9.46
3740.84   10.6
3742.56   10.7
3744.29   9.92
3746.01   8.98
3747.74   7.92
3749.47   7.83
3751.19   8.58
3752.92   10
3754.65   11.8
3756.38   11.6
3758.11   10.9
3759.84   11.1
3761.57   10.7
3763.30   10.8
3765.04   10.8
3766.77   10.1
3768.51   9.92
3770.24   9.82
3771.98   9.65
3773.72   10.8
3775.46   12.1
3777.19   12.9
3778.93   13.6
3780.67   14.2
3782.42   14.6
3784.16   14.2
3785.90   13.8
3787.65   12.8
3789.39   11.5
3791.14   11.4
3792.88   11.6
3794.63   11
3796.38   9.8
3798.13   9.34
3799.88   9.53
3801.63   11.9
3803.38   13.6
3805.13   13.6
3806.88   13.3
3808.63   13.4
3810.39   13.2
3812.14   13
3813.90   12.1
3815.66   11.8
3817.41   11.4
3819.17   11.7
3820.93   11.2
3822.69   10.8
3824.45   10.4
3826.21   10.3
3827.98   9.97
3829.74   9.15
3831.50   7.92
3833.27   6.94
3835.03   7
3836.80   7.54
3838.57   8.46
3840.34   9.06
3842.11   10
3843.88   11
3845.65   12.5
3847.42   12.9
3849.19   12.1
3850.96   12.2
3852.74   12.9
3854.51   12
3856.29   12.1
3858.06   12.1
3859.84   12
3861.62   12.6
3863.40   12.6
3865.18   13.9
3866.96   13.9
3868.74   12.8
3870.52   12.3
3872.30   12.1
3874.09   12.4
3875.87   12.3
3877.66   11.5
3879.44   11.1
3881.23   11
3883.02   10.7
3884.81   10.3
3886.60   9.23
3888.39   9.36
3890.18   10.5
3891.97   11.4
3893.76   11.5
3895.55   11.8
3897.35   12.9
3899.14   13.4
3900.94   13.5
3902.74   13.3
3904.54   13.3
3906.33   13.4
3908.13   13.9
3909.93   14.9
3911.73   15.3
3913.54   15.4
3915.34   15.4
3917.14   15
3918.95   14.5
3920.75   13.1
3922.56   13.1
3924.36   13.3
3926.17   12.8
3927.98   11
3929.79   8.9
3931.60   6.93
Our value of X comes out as 0.061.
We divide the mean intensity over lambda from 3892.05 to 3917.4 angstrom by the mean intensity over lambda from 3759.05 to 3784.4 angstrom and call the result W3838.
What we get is 1.18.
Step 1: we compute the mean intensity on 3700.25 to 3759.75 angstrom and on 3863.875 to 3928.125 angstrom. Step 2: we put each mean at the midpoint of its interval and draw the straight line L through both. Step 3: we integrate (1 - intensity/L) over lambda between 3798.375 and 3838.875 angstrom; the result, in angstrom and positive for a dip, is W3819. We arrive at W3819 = 3.3 angstrom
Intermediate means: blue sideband 10.8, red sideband 12.7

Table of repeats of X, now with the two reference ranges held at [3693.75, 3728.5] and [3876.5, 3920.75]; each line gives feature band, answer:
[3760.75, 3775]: 0.12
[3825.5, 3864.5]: 0.15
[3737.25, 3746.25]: 0.16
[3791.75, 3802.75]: 0.12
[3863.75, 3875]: -0.04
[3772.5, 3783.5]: -0.11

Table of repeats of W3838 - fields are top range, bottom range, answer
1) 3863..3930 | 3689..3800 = 1.14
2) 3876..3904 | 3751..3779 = 1.06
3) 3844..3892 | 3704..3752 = 1.11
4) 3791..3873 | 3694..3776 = 1.06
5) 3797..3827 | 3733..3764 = 1.22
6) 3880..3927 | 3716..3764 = 1.17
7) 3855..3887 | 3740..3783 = 1.11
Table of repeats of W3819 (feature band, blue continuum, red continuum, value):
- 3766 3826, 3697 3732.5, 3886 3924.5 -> 2.2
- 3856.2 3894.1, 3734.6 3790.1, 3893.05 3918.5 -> 4.2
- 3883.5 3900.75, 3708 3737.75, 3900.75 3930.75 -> 2.7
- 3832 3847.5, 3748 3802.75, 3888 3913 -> 3.6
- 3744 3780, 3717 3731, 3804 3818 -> 7.5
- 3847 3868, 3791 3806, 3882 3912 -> -1.3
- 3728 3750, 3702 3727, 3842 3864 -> 1.6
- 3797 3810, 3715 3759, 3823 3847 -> -3.0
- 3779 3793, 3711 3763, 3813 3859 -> -3.1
